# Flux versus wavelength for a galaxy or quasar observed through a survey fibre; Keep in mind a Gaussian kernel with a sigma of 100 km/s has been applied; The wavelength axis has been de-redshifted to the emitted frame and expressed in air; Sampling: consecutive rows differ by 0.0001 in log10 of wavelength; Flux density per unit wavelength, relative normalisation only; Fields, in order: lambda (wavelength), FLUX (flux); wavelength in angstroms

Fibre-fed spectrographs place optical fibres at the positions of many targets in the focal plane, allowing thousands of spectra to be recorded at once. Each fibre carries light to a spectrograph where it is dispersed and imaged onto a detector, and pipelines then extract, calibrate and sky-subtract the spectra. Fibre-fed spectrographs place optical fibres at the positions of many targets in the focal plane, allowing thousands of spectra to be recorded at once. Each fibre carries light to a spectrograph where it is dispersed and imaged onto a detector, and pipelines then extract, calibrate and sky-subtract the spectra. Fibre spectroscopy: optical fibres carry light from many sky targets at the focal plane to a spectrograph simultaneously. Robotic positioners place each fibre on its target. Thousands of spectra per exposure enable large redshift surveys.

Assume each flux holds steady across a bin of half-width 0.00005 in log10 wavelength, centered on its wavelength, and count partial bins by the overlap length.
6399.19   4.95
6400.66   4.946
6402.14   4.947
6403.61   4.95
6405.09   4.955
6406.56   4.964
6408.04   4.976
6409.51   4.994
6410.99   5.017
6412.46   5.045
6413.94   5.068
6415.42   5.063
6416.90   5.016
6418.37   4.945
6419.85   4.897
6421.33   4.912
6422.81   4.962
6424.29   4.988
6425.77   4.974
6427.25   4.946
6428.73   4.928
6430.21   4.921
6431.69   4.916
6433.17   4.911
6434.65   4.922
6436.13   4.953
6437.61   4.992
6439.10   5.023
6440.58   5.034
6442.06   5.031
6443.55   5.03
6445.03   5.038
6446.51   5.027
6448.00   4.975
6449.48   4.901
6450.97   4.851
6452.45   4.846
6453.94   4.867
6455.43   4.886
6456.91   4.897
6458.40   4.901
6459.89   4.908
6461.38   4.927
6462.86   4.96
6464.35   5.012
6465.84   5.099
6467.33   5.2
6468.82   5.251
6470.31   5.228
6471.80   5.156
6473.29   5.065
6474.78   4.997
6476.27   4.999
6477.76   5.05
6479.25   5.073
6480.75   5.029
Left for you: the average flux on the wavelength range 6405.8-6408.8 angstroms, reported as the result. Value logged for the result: 4.98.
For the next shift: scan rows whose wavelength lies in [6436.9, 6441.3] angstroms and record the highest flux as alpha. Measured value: 5.034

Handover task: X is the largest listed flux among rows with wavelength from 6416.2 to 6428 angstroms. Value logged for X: 5.016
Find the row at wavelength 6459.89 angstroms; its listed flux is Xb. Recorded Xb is 4.908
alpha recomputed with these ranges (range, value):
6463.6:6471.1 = 5.251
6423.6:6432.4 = 4.988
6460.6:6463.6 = 4.96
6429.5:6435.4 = 4.922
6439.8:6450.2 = 5.038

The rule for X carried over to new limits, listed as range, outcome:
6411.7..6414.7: 5.068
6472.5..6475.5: 5.065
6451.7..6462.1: 4.927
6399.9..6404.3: 4.95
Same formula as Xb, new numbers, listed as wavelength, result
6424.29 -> 4.988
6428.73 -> 4.928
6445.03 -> 5.038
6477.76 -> 5.05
